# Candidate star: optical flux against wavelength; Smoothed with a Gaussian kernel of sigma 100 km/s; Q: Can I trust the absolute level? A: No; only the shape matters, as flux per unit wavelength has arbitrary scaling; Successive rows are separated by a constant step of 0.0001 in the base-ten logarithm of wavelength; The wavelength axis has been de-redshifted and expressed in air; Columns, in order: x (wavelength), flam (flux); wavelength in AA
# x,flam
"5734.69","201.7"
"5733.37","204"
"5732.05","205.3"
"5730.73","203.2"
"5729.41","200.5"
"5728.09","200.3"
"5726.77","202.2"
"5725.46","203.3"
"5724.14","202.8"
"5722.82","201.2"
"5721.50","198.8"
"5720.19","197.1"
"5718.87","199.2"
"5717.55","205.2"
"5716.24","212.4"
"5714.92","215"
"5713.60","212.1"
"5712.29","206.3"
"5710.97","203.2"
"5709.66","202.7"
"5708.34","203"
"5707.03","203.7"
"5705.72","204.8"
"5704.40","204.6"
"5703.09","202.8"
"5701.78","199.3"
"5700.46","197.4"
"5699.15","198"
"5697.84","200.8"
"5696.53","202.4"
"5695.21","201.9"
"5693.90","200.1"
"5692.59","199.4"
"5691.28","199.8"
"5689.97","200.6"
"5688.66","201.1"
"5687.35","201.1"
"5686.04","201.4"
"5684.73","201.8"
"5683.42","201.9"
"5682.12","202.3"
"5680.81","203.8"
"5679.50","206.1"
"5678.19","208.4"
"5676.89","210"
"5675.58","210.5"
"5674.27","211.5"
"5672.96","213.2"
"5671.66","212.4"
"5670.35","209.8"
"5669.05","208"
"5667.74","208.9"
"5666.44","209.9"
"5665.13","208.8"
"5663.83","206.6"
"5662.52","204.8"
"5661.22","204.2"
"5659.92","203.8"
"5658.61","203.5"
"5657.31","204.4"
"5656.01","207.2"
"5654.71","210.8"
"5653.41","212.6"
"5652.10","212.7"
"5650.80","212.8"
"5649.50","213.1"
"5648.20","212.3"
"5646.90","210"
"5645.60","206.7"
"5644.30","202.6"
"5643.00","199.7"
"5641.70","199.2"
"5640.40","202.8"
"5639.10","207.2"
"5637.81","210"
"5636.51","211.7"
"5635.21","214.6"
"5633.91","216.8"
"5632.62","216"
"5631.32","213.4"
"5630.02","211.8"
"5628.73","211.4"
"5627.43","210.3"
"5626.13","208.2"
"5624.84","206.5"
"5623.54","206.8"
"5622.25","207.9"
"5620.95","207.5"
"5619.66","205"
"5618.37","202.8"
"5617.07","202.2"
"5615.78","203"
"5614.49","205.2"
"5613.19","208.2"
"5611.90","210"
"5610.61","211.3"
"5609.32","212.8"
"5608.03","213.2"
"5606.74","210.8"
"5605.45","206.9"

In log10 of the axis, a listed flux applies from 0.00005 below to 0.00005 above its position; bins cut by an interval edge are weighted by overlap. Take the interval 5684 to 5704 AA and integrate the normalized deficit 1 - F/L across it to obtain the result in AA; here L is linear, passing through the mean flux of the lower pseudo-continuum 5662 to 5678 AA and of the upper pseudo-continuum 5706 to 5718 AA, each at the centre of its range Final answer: 0.7 AA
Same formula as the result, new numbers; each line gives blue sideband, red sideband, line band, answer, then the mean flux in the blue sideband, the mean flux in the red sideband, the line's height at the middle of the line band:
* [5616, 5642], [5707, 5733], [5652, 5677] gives -0.21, 209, 204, 207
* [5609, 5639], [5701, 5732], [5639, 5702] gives 0.29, 209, 204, 206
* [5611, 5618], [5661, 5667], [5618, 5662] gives -0.45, 206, 207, 206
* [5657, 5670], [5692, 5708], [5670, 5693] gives -0.15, 206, 201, 204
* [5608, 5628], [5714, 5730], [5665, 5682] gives -0.32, 207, 203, 205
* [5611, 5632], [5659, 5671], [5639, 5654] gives -0.03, 208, 207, 207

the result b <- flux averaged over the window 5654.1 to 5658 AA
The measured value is 208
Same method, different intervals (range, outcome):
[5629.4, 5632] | 212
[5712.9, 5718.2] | 211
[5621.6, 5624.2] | 207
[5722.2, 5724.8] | 202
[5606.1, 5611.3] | 212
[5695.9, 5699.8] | 201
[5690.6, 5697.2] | 201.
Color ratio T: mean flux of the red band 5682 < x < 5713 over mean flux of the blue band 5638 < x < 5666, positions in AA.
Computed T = 0.97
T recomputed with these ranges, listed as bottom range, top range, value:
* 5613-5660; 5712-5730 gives 0.98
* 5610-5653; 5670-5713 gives 0.98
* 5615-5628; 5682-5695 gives 0.98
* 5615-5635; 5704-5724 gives 0.98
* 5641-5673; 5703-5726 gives 0.98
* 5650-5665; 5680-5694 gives 0.97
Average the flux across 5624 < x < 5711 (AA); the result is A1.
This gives 206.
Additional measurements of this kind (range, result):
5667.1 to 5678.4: 210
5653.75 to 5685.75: 207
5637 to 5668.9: 207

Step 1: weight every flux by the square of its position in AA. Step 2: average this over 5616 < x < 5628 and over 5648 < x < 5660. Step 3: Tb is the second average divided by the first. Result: 1.03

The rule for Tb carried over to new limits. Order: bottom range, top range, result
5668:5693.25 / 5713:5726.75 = 1.01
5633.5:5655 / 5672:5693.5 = 0.99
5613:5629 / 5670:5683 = 1.03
